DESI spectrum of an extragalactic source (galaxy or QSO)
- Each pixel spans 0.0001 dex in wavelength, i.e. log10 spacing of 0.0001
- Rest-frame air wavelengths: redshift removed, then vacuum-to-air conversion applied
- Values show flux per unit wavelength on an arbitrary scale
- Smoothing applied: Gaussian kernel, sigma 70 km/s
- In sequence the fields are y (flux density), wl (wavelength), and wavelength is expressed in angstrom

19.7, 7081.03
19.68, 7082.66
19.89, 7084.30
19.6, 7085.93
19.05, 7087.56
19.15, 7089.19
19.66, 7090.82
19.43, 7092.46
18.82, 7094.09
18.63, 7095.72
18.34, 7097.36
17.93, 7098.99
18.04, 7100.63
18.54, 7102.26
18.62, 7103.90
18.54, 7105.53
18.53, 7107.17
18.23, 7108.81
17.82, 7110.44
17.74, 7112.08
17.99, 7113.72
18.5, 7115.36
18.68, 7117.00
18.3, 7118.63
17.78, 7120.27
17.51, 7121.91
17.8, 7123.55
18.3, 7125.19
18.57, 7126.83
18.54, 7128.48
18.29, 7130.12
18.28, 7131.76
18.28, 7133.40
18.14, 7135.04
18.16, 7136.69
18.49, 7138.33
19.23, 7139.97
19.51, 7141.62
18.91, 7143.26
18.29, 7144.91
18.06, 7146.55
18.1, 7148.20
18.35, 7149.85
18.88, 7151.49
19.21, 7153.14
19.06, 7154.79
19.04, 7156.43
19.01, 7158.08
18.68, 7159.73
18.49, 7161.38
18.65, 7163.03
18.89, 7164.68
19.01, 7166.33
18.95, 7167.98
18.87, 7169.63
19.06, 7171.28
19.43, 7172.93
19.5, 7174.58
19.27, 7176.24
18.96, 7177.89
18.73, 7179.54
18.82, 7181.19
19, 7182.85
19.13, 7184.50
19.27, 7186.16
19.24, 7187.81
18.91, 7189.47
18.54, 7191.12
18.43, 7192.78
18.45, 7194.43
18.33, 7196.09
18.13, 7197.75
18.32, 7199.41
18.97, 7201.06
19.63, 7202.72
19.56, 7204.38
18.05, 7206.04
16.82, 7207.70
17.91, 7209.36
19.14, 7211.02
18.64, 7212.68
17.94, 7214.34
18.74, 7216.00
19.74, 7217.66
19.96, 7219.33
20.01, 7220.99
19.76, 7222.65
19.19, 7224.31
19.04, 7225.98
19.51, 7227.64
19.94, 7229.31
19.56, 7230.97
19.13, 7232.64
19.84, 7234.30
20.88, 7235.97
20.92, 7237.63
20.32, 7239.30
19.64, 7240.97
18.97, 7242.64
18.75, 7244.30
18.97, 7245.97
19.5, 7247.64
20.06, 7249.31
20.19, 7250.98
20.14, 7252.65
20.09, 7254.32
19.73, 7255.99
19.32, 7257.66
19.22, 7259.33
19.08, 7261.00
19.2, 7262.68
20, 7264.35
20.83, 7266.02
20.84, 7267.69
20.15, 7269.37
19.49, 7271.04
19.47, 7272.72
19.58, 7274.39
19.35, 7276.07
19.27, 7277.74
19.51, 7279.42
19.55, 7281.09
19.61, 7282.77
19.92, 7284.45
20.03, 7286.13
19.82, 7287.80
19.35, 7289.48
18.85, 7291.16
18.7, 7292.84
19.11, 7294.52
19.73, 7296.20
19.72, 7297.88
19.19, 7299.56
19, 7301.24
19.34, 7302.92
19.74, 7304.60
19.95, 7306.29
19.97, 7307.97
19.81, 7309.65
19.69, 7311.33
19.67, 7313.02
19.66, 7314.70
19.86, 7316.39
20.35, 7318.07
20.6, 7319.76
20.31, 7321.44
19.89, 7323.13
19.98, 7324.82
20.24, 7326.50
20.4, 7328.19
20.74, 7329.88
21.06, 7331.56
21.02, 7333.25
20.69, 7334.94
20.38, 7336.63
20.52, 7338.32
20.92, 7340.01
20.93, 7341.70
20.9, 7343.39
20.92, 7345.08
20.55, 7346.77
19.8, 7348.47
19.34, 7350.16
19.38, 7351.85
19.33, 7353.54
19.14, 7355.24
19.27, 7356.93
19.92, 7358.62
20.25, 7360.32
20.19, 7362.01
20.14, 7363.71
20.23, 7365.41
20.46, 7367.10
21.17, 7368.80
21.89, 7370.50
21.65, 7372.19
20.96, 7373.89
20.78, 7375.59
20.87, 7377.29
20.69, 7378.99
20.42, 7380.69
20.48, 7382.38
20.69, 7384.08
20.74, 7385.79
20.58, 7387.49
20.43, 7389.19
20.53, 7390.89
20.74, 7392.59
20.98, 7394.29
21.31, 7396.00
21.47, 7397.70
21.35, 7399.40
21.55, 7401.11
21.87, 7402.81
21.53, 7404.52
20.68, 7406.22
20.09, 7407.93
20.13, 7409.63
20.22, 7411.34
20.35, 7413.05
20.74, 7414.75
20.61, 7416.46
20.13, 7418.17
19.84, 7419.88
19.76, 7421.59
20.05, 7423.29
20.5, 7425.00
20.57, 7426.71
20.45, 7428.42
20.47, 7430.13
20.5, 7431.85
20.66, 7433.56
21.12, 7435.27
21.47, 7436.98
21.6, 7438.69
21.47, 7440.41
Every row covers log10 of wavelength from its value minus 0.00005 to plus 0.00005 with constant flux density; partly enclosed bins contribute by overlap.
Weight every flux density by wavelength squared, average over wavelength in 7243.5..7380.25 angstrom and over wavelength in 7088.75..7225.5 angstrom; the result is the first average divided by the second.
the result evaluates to 1.1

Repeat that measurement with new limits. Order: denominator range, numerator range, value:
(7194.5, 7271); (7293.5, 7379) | 1.07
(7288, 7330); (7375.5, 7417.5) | 1.08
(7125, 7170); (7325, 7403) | 1.17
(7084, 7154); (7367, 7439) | 1.21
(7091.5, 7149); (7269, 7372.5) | 1.15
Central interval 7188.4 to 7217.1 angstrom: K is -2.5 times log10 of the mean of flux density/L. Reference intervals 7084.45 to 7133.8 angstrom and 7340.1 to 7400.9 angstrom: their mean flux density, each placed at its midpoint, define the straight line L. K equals 0.040 mag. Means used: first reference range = 18.5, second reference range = 20.5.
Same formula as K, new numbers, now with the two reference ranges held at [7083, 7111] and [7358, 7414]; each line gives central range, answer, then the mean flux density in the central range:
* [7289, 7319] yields 0.04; 19.5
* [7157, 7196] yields 0.02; 18.9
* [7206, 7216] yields 0.08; 18.1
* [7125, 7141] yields 0.03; 18.4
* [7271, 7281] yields 0.03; 19.5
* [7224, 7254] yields 0.00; 19.7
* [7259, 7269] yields 0.00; 19.9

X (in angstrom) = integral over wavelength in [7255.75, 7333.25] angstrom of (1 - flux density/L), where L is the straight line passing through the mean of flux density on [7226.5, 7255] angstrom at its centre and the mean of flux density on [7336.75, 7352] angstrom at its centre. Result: 1.28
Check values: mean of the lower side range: 19.8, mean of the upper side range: 20.4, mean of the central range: 19.8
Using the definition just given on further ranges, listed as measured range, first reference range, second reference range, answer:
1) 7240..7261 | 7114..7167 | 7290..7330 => -0.2 angstrom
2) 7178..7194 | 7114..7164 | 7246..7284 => 0.1 angstrom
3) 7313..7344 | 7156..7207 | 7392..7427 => -0.6 angstrom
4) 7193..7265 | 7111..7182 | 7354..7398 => 0.2 angstrom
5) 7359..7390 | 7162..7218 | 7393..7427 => -0.5 angstrom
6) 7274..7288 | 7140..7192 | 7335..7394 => 0.1 angstrom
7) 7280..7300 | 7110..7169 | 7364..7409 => 0.5 angstrom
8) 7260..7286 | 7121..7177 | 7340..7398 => 0.0 angstrom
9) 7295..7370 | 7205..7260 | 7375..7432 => 0.1 angstrom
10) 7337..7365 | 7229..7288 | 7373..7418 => 0.5 angstrom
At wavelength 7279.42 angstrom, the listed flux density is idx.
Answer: 19.51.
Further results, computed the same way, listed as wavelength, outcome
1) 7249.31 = 20.06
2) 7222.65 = 19.76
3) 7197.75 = 18.13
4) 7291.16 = 18.85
